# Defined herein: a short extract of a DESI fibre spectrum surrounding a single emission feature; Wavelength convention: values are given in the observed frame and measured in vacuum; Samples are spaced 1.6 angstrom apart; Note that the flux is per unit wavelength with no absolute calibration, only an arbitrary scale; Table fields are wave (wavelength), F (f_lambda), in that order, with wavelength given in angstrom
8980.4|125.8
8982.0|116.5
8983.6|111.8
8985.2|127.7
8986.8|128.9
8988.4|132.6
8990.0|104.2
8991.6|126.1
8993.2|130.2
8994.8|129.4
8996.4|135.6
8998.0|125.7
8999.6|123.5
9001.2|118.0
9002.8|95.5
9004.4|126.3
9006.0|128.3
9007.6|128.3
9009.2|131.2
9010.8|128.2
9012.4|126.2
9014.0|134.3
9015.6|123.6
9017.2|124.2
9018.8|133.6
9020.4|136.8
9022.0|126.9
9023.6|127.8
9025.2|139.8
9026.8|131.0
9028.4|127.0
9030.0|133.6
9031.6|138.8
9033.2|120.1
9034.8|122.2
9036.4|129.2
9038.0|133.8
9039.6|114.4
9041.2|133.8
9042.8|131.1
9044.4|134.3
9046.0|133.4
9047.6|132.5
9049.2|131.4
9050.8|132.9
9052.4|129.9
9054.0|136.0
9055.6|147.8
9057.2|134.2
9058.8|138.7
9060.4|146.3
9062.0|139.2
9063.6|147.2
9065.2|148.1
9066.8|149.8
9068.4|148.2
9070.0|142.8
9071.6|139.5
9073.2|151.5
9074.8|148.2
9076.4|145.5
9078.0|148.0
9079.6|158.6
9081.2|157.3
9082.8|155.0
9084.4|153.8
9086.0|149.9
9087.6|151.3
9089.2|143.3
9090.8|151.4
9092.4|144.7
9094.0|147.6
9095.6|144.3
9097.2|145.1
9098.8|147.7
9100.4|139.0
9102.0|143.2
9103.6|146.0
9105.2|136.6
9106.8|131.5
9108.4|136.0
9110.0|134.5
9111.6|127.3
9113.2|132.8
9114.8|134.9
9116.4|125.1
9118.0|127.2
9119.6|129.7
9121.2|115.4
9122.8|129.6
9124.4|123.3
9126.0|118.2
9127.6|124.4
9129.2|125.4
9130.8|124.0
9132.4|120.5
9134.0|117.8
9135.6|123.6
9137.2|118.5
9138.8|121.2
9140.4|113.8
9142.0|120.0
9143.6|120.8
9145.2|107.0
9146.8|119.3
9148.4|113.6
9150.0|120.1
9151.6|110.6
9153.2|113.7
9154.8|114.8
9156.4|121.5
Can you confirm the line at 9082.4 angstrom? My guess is C III] 1909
